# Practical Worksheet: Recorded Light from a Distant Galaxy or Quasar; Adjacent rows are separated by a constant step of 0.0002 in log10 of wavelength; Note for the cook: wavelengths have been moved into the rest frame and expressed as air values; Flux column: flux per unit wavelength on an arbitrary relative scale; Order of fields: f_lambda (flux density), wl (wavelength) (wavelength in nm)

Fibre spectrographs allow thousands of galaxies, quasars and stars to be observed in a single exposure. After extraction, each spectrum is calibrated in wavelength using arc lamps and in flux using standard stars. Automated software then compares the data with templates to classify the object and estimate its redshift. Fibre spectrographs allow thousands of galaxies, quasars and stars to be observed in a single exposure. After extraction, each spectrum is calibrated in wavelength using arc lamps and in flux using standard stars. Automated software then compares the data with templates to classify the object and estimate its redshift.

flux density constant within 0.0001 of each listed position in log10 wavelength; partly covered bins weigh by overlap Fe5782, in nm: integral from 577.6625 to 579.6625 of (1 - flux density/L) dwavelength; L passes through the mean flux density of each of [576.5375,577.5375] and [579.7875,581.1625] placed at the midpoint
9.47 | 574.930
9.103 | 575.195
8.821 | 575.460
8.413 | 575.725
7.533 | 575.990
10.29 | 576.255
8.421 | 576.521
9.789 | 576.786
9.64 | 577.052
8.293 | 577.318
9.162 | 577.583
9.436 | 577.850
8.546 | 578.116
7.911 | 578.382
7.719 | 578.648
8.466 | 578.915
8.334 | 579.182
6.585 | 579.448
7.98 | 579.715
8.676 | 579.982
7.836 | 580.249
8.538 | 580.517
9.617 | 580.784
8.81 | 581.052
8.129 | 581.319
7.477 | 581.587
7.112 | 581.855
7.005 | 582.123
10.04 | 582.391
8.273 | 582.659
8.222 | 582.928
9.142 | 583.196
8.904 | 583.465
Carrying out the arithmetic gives 0.17 nm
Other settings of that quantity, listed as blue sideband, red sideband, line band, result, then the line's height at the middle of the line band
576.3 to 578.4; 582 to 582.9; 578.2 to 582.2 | 0.30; 8.69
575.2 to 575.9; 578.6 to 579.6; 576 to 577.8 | -0.18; 8.32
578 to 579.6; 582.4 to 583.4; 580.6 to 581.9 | 0.01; 8.42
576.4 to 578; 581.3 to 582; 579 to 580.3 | 0.05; 8.21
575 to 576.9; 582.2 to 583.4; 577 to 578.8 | 0.05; 8.89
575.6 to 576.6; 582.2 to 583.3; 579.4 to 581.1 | 0.08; 8.76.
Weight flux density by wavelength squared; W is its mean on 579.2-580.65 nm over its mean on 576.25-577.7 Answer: 0.88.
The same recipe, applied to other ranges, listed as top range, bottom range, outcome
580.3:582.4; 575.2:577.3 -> 0.93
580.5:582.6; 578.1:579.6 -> 1.07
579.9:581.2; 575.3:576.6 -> 1.01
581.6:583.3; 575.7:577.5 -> 0.94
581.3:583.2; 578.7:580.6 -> 1.02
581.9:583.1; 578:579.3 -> 1.03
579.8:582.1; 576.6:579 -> 0.95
